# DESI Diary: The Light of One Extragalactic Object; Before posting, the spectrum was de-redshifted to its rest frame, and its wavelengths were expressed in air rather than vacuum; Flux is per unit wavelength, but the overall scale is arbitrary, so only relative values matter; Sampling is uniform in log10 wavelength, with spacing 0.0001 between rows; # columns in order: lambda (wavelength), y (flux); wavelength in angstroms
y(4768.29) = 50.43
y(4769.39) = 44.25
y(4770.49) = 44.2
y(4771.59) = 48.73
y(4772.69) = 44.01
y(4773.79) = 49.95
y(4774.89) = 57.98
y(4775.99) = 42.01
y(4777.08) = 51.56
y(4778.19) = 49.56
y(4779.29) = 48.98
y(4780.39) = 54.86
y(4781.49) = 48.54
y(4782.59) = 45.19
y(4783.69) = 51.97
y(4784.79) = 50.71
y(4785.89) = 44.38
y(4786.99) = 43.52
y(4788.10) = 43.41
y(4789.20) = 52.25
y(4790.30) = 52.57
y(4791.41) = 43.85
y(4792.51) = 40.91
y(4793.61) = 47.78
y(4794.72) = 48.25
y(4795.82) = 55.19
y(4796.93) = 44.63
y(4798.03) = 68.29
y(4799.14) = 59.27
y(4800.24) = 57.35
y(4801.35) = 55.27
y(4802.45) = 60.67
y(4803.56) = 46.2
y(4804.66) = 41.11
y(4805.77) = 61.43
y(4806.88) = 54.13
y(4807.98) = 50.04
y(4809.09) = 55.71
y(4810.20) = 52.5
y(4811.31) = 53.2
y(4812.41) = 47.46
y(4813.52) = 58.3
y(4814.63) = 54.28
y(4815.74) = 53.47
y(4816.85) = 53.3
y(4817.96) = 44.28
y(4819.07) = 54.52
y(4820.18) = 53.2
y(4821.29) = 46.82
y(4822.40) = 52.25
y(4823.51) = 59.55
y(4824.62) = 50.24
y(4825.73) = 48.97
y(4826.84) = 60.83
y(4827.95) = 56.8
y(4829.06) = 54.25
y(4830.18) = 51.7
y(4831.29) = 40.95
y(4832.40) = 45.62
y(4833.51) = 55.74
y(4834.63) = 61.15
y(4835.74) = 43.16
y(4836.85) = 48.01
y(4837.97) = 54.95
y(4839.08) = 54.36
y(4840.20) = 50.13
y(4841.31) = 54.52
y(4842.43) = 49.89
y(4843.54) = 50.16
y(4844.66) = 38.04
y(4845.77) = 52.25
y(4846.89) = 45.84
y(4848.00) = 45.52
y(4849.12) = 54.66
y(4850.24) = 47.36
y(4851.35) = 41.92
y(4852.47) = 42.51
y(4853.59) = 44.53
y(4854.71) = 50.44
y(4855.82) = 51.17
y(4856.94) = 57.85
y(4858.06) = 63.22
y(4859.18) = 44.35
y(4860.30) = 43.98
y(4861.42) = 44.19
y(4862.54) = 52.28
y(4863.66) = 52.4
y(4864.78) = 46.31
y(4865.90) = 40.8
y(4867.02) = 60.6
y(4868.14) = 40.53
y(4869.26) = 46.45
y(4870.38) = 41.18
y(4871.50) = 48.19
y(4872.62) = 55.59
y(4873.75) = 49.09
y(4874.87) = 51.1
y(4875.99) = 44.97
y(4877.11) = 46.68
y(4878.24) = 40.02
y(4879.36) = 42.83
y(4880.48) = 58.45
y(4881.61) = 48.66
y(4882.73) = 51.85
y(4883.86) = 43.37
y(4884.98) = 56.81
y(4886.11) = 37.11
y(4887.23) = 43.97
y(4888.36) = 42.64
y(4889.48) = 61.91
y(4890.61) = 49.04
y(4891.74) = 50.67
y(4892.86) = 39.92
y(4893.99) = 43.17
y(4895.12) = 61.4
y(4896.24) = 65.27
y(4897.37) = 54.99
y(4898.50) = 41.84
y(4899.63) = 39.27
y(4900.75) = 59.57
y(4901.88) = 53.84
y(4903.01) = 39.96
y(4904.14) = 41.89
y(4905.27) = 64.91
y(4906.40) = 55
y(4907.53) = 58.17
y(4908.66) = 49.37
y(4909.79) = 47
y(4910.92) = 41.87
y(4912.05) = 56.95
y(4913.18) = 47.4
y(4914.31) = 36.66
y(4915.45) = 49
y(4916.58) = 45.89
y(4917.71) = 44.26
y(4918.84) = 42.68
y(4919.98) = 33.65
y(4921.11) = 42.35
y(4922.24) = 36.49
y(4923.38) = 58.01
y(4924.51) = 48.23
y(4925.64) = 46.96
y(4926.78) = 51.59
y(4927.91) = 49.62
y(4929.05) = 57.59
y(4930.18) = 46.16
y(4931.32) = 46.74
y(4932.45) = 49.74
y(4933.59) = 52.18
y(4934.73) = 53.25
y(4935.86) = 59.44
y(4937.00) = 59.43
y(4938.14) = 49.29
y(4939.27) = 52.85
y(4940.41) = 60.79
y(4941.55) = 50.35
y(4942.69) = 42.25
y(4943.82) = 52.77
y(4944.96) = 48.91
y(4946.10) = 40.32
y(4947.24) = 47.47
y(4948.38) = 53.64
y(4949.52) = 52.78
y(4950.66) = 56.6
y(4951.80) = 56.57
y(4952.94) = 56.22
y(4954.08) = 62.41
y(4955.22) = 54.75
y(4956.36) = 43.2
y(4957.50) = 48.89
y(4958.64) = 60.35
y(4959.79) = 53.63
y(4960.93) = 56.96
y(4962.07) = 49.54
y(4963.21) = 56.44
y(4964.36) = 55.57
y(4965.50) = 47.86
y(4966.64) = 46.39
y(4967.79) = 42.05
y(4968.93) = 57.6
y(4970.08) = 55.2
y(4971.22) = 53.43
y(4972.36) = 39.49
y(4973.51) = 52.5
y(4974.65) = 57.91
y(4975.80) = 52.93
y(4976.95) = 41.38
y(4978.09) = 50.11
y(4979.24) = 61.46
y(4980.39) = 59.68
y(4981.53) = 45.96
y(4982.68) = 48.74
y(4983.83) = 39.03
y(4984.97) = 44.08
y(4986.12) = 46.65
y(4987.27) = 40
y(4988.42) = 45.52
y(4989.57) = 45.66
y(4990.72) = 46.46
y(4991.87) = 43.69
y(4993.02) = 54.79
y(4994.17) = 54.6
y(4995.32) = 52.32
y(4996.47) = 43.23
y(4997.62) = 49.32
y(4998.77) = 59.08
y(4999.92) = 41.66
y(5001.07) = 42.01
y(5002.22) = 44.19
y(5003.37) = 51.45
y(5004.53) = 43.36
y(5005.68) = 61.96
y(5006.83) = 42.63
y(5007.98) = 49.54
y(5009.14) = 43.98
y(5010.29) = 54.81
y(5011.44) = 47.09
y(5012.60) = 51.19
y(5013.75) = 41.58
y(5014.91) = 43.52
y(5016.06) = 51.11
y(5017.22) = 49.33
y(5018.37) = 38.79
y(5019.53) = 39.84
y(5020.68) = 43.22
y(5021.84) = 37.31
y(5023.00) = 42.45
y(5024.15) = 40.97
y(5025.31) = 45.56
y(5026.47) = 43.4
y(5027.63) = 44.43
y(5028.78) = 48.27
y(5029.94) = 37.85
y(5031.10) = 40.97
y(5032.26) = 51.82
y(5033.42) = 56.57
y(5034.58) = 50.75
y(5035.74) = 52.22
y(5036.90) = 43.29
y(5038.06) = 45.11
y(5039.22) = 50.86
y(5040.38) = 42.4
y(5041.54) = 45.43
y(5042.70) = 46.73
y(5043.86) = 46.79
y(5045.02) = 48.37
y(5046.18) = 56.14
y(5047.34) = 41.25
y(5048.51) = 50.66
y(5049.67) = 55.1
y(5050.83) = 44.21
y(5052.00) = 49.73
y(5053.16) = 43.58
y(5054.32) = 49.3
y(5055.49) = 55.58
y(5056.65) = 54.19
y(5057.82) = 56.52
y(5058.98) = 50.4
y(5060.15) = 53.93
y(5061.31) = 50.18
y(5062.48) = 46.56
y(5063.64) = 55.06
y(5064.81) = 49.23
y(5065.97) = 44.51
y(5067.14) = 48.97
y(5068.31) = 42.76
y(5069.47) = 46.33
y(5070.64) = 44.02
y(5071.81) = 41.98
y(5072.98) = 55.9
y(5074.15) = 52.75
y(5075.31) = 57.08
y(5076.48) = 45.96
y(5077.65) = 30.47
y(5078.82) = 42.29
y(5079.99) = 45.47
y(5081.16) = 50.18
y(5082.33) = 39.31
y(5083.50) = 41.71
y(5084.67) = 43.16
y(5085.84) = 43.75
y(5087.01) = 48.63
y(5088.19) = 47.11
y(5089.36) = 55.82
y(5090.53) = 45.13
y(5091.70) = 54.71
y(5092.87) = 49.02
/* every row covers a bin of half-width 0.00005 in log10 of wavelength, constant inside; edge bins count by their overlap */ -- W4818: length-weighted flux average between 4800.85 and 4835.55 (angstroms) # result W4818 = 52.6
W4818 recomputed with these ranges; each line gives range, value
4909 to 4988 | 50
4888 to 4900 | 50.3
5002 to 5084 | 47.2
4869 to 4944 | 49.1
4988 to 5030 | 46.5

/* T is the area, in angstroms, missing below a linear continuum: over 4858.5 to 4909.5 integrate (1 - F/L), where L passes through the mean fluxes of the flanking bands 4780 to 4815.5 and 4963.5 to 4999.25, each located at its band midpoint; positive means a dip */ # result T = 1.46 angstroms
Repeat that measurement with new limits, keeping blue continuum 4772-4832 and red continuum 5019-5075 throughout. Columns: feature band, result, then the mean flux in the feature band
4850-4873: 0.93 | 48.3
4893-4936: 0.45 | 49.1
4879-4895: 0.54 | 48.3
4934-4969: -2.43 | 52.5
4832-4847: 0.07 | 50.4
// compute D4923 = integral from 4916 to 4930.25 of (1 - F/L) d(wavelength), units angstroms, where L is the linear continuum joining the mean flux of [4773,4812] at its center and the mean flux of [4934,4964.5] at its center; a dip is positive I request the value 1.70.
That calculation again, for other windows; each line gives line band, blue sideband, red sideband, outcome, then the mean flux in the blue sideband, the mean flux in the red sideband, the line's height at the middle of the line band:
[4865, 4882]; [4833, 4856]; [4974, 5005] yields 0.5 angstroms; 49.3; 48.4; 49.1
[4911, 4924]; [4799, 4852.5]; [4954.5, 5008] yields 1.5 angstroms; 51.5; 49.7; 50.4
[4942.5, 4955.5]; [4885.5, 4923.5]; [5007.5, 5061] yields -1.2 angstroms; 48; 47.3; 47.8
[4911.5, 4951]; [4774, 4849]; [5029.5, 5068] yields 0.7 angstroms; 51.1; 48.9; 50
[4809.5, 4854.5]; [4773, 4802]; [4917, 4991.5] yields -0.4 angstroms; 50.3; 50.1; 50.3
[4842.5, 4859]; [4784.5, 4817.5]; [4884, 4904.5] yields 0.4 angstroms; 51.6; 49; 50.2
